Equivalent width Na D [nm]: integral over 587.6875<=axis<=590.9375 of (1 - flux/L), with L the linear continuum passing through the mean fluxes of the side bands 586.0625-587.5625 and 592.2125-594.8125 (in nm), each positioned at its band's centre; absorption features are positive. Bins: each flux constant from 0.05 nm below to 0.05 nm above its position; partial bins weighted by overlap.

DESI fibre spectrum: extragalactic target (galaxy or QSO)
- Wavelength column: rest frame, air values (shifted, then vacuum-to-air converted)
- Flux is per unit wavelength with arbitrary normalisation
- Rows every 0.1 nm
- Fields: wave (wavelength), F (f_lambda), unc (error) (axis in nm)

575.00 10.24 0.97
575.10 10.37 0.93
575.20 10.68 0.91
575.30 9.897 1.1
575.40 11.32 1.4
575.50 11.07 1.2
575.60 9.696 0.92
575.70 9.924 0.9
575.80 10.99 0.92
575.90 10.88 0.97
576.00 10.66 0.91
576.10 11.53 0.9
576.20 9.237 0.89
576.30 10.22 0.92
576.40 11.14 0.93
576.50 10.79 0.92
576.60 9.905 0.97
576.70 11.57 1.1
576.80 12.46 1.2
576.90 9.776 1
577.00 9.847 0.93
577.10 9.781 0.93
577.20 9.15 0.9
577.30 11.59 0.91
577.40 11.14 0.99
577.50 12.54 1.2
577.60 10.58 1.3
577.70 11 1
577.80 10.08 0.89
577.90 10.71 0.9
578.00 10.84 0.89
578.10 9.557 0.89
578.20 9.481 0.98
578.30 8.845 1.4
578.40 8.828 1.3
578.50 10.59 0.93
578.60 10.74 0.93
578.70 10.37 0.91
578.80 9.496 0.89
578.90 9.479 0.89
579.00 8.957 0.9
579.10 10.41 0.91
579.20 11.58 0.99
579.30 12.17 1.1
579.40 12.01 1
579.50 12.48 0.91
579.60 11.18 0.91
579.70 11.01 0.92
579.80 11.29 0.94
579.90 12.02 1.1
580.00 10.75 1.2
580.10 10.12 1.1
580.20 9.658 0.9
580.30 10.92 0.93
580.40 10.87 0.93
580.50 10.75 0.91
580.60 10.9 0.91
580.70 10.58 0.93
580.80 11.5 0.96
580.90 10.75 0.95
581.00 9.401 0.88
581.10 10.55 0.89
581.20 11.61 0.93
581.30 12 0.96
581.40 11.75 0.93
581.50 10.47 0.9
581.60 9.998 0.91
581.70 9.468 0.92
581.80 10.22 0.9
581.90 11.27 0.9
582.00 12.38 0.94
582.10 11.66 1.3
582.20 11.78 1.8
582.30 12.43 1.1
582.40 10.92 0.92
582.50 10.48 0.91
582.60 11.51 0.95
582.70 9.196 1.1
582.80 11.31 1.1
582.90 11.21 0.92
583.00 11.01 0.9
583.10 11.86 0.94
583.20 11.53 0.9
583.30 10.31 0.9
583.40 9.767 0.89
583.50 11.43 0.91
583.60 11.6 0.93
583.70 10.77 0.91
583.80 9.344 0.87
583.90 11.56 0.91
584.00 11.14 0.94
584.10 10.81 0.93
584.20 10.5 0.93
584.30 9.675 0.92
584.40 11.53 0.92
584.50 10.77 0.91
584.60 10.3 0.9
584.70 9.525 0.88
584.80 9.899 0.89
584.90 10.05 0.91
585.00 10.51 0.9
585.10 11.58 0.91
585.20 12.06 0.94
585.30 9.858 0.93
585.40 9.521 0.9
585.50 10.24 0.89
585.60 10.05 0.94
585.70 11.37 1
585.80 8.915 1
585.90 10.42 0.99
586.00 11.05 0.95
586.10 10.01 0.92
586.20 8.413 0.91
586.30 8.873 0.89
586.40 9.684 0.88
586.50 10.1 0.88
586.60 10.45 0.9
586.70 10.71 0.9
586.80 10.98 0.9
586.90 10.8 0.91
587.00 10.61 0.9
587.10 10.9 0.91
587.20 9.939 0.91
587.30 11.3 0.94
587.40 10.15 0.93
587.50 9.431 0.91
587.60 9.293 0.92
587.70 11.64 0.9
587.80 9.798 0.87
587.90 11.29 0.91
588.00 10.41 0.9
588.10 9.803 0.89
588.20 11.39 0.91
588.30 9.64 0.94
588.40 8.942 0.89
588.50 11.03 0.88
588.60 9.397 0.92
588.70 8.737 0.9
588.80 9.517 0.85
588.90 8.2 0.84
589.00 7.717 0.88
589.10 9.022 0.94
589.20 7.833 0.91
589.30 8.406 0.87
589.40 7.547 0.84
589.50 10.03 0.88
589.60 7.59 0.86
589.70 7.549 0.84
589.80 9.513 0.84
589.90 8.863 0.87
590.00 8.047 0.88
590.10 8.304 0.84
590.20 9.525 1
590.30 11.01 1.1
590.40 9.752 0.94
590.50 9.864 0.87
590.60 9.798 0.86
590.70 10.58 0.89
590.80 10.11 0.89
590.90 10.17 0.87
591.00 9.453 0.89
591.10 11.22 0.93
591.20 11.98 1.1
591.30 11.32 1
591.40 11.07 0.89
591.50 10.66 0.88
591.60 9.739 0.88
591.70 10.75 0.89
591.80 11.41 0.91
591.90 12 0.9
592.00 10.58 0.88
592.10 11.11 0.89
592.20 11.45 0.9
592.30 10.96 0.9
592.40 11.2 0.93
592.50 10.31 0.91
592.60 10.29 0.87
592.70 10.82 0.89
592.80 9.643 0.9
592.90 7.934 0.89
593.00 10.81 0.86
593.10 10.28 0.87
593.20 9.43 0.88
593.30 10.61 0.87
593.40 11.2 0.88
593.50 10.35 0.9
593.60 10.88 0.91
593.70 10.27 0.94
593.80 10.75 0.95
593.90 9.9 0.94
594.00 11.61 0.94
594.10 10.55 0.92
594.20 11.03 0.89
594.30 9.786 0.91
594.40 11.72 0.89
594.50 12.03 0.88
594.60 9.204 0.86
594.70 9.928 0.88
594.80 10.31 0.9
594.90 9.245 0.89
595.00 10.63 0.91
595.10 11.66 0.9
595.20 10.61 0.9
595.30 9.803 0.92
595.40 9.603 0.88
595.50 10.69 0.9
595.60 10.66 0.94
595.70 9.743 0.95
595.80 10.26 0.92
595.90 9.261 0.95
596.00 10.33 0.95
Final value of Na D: 0.28 nm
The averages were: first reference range 10.2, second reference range 10.5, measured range 9.4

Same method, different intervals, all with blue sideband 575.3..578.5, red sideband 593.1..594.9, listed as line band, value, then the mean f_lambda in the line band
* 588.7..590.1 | 0.27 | 8.45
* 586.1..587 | 0.04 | 10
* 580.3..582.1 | -0.07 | 10.9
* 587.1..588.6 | 0.03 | 10.3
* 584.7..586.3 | 0.05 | 10.2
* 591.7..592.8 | -0.04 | 10.9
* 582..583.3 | -0.09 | 11.2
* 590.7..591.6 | -0.01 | 10.7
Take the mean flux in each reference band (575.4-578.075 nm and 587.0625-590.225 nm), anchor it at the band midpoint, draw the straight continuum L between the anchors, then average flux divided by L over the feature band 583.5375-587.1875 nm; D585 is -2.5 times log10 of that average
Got -0.07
